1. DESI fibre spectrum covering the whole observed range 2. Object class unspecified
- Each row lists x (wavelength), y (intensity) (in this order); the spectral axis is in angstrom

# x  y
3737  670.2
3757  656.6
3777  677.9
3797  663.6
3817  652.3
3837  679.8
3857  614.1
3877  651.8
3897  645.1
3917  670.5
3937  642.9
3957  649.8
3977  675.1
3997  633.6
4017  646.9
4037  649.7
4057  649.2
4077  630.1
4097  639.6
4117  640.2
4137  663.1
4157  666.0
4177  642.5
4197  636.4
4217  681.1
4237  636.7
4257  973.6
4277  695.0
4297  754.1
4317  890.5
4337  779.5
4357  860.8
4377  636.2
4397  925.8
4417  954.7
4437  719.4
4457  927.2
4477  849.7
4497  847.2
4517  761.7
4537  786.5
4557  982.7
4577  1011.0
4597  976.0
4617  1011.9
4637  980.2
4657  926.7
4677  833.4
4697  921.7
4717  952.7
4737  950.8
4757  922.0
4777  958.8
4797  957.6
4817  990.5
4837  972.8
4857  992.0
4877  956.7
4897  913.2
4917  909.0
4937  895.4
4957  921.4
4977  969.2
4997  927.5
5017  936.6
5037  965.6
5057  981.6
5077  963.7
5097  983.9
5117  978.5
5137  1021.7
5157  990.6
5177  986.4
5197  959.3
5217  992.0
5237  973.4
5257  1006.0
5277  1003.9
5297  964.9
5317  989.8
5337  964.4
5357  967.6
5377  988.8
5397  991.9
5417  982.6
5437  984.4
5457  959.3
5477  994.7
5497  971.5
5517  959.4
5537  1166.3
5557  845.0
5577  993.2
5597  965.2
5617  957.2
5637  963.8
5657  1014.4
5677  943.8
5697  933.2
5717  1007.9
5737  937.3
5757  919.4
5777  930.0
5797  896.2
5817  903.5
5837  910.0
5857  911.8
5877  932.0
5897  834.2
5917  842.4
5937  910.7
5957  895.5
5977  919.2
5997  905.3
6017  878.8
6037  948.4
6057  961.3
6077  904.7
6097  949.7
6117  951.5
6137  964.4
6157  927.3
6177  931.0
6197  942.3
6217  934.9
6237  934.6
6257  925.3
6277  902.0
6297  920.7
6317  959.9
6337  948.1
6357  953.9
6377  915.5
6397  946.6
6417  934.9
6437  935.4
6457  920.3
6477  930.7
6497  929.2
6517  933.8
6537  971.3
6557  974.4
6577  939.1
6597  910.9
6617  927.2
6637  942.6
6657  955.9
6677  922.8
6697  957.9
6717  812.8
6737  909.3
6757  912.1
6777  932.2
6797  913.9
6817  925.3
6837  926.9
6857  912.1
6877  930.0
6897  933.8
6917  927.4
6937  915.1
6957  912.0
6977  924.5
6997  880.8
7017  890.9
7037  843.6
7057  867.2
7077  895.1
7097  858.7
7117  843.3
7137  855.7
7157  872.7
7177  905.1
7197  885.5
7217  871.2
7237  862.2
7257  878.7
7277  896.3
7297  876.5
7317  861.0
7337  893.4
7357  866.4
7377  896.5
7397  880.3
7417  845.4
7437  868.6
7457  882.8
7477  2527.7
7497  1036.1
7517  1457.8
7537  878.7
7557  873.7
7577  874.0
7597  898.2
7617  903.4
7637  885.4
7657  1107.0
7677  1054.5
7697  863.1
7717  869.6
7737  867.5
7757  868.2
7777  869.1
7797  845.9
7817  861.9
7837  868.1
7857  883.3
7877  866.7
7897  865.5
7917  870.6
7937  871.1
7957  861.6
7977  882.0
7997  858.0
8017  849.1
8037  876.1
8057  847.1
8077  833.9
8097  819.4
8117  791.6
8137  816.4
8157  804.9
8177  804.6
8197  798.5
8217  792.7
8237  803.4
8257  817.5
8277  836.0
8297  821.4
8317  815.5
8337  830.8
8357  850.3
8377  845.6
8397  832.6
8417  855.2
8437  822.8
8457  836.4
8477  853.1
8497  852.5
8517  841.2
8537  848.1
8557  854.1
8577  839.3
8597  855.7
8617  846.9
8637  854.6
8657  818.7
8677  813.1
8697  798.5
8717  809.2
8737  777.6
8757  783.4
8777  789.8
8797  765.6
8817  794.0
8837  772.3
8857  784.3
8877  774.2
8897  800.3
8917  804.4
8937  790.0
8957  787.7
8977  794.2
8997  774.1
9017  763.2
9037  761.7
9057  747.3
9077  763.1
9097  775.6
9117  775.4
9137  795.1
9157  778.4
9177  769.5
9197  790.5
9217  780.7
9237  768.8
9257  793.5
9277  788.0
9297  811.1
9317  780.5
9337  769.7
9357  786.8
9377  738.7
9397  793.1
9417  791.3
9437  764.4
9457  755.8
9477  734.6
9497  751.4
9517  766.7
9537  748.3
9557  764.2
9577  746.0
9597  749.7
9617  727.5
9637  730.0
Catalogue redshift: 0.14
